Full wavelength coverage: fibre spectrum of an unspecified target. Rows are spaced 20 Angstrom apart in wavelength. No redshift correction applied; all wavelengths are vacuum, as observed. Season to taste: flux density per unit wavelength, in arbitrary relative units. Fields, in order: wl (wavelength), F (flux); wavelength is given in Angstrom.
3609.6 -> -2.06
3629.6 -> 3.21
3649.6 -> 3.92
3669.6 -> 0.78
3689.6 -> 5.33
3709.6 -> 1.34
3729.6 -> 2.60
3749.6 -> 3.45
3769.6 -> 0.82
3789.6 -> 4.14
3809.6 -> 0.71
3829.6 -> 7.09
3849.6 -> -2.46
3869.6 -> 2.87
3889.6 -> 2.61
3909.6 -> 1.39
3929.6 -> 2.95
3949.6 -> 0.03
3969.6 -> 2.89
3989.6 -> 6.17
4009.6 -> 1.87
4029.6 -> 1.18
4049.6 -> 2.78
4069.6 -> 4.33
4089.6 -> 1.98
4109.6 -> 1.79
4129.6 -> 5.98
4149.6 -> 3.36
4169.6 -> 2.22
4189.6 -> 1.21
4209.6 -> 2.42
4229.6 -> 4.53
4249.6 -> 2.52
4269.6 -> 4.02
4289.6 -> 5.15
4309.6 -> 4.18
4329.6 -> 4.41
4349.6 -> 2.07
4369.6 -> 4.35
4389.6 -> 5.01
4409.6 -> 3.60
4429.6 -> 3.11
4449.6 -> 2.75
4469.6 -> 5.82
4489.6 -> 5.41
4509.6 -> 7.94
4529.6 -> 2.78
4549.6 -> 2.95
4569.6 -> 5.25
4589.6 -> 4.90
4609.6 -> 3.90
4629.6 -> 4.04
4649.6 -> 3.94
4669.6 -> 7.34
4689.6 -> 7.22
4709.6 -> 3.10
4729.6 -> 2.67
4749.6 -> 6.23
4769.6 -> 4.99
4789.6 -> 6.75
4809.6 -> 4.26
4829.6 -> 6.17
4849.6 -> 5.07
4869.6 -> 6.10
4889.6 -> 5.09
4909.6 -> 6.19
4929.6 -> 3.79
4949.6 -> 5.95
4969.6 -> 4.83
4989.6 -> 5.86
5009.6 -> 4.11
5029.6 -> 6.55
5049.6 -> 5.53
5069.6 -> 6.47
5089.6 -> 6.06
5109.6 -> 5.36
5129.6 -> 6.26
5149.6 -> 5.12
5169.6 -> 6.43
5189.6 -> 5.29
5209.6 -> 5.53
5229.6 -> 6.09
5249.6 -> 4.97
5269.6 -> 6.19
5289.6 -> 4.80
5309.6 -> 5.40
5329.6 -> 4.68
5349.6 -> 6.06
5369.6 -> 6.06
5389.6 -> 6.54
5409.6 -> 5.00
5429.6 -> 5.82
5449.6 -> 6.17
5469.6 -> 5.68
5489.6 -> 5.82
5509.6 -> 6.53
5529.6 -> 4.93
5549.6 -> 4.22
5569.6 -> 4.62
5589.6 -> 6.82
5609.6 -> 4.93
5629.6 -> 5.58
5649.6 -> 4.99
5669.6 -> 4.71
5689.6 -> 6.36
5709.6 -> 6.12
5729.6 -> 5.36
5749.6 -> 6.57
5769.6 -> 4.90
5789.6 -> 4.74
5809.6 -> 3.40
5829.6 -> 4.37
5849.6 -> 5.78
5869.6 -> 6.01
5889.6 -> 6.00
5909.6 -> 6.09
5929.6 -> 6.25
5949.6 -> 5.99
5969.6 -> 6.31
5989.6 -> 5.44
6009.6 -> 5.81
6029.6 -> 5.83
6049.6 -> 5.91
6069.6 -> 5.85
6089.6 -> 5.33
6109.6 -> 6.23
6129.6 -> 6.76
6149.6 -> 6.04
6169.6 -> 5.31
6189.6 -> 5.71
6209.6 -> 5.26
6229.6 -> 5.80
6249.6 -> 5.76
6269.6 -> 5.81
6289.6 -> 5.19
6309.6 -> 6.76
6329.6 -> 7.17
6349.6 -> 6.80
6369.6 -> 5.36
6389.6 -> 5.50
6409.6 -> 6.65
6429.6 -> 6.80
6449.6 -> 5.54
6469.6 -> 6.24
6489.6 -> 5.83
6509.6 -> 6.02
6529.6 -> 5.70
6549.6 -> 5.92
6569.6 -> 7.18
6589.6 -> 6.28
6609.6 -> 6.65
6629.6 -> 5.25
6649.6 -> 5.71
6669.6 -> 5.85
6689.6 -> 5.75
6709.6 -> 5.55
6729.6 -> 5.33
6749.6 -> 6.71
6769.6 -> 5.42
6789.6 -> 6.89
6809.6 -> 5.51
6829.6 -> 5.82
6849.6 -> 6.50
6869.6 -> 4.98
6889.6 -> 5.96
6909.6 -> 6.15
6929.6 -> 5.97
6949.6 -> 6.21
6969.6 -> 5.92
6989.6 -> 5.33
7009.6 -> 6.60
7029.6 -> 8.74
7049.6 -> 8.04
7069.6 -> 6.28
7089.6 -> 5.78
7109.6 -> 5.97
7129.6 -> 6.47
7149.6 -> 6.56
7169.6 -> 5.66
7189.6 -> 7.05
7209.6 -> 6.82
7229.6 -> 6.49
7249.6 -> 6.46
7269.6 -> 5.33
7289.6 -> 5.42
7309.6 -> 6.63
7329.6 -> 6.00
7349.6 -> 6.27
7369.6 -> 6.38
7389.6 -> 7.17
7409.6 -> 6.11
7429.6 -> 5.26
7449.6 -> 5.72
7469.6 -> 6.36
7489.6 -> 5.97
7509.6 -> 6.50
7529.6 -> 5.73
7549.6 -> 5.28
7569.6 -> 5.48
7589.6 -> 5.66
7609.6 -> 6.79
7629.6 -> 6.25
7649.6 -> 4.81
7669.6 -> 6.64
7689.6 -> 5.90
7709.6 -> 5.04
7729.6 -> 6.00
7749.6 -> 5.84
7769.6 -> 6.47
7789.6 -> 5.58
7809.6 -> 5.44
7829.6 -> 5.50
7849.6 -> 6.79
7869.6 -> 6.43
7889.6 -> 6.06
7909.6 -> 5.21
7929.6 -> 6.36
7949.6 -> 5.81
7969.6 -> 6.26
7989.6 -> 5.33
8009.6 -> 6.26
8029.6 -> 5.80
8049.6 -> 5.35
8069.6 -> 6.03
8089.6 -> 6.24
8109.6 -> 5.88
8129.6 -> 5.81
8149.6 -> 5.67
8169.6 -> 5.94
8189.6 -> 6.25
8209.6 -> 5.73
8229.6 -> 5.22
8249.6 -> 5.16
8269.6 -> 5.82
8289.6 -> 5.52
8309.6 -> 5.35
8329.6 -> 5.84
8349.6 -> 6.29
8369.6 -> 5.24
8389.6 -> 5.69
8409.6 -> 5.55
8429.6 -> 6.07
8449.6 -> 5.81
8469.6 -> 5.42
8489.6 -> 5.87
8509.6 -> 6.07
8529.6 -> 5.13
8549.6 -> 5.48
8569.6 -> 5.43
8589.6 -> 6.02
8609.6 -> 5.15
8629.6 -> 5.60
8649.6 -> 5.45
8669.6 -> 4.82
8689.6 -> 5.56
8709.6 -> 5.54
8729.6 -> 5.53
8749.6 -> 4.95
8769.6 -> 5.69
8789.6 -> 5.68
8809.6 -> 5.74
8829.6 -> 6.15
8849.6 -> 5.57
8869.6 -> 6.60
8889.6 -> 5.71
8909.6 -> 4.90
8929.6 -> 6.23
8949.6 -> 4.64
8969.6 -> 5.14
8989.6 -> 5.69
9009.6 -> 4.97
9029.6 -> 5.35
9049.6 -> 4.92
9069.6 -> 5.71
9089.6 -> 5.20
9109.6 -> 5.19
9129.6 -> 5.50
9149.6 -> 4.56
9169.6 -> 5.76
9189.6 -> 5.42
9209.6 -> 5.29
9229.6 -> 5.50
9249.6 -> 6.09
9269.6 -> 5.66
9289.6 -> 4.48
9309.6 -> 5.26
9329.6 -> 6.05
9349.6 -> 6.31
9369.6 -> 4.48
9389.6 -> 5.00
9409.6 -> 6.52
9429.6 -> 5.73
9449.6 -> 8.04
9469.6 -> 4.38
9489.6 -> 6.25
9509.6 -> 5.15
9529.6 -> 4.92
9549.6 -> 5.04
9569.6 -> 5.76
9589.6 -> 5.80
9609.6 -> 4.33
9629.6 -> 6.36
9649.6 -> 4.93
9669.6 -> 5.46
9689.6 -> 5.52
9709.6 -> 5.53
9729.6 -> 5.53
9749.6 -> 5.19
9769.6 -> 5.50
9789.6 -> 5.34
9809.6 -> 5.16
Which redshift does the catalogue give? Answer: 0.07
